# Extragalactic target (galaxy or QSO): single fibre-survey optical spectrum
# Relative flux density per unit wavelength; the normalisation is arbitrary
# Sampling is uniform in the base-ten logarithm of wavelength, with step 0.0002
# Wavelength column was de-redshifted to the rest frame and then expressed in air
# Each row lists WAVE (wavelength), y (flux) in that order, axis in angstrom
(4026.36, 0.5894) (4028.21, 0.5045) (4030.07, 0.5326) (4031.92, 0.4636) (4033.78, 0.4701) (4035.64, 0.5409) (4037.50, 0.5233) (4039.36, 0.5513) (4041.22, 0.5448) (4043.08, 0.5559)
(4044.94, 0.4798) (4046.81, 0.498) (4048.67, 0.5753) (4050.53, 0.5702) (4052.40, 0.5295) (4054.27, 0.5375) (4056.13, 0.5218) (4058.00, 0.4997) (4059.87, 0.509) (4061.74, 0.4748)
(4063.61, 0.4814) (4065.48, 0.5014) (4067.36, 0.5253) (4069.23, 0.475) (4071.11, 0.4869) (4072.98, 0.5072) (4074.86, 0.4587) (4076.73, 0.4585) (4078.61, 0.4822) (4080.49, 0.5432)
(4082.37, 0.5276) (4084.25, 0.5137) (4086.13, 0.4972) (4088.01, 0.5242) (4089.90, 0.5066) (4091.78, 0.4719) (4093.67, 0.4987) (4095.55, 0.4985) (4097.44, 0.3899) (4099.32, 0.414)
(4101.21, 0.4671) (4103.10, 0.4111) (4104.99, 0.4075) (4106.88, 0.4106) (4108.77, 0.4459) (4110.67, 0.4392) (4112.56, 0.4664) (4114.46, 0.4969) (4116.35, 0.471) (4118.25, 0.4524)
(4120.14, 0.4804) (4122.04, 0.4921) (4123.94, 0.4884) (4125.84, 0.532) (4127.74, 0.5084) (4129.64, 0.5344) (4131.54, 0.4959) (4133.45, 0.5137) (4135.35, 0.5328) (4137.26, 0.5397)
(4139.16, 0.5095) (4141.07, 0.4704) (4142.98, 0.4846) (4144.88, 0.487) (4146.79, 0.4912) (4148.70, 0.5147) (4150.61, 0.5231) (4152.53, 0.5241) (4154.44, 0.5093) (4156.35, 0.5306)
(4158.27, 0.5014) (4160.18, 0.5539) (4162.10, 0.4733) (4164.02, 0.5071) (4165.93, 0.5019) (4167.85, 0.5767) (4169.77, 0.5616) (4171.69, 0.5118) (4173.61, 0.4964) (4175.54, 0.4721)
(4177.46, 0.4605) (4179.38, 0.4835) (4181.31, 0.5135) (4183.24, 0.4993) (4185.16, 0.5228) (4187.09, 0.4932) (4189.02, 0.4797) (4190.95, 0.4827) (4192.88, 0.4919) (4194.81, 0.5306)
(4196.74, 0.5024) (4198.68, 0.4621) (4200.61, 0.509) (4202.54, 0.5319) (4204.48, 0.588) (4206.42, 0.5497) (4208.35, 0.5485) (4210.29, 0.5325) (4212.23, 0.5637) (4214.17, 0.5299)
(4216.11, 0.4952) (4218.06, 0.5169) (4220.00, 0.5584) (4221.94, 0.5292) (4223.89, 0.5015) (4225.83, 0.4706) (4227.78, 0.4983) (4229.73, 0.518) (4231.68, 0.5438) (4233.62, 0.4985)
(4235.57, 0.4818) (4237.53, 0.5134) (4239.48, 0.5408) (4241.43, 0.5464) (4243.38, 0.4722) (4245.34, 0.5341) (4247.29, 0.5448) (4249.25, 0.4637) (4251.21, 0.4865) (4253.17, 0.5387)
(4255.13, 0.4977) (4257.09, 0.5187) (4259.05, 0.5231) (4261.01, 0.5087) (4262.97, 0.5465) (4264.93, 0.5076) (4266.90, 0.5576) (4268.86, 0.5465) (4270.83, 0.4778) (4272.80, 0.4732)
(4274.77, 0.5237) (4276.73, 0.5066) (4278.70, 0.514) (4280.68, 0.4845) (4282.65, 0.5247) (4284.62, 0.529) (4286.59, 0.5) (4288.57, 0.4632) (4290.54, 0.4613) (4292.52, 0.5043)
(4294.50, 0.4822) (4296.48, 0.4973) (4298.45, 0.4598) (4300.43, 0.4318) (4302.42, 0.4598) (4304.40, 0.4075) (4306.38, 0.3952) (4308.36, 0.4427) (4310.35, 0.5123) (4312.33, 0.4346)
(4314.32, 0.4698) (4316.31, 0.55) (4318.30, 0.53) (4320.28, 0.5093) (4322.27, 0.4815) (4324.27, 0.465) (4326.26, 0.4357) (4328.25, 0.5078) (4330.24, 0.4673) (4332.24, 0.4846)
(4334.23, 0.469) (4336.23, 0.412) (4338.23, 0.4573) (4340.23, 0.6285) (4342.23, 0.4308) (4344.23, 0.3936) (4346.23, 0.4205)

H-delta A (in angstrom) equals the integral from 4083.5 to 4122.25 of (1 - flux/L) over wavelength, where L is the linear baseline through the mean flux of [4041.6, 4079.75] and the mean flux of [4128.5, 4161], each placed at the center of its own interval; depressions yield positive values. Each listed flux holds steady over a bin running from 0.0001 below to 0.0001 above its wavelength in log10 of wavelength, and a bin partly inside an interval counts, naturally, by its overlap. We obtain 3.50 angstrom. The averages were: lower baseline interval 0.507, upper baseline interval 0.513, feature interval 0.464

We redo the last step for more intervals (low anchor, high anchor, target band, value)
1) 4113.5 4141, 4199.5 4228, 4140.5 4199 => 1.2 angstrom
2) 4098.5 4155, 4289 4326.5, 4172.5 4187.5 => -0.4 angstrom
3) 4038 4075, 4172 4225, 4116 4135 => 0.6 angstrom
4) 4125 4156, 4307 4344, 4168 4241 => -2.0 angstrom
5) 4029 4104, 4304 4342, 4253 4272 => -1.5 angstrom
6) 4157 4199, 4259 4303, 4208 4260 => -1.6 angstrom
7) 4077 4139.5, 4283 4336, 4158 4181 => -1.3 angstrom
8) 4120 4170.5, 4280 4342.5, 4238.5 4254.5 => -0.8 angstrom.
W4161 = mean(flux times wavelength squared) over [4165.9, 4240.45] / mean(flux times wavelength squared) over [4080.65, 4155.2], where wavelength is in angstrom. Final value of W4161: 1.10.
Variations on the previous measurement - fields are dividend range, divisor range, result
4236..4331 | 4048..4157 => 1.09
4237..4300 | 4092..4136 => 1.16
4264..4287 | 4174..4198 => 1.08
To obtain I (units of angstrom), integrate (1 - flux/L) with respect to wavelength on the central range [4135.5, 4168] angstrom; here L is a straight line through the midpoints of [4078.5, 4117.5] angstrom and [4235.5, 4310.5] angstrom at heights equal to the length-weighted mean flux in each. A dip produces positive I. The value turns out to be -2.2 angstrom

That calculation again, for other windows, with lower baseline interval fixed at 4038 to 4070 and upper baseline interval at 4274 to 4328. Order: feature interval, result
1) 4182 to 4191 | 0.03 angstrom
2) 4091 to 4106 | 2.00 angstrom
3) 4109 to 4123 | 1.10 angstrom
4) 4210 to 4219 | -0.60 angstrom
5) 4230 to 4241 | -0.59 angstrom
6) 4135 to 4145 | 0.05 angstrom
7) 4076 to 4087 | 0.23 angstrom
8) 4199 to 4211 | -1.05 angstrom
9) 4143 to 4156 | -0.08 angstrom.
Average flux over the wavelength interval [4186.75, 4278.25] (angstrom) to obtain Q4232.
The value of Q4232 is 0.516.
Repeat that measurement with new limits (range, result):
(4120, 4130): 0.506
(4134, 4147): 0.503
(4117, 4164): 0.506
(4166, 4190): 0.506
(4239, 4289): 0.513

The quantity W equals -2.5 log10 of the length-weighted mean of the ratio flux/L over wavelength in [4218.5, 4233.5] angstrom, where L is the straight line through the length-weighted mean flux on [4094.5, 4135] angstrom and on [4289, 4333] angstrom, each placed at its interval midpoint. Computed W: -0.10 mag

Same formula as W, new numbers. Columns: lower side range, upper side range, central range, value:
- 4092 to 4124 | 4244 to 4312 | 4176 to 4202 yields -0.049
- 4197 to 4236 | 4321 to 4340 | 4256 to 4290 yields -0.032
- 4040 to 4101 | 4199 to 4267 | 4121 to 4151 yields 0.005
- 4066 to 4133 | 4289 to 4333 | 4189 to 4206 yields -0.078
